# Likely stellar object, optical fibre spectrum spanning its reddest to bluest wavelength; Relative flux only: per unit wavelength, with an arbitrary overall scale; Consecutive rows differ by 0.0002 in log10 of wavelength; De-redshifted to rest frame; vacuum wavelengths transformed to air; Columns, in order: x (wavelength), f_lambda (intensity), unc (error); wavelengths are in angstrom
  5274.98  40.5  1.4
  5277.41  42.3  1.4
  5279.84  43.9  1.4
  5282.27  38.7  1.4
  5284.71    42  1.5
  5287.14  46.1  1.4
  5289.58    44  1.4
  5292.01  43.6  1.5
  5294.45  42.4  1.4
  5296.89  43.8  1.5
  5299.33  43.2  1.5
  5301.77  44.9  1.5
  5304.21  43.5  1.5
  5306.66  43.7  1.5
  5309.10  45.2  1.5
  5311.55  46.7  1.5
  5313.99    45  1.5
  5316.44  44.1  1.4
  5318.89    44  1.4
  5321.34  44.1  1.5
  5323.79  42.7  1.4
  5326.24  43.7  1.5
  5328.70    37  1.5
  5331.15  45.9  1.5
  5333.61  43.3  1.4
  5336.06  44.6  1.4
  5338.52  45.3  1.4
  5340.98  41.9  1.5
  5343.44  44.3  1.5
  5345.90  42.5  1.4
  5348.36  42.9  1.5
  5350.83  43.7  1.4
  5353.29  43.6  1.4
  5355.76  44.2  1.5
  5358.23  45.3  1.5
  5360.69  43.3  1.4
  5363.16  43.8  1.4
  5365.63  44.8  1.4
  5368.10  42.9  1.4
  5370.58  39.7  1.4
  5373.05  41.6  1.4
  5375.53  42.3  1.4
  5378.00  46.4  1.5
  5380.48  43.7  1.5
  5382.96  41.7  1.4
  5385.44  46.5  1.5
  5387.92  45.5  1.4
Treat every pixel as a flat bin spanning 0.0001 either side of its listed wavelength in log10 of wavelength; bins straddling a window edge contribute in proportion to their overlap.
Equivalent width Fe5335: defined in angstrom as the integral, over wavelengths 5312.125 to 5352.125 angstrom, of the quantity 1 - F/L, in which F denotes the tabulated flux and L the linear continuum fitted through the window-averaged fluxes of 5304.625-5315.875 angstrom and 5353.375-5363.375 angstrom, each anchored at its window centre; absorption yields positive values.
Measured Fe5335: 0.98 angstrom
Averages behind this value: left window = 45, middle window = 43.5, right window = 44.1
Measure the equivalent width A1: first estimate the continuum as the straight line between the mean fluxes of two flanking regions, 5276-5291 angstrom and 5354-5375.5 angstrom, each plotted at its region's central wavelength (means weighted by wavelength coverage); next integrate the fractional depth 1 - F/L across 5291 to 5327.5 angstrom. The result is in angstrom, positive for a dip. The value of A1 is -0.9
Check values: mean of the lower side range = 42.8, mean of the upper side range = 43.1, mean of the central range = 44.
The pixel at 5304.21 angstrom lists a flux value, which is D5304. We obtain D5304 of 43.5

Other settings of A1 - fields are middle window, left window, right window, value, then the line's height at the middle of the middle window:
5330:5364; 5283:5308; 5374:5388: 0.1 angstrom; 44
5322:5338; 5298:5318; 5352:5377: 0.4 angstrom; 44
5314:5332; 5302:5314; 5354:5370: 0.6 angstrom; 44.5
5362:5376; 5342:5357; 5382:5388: 0.5 angstrom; 44.1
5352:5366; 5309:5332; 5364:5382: -0.3 angstrom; 43.2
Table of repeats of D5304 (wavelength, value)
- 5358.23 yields 45.3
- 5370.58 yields 39.7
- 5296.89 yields 43.8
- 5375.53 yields 42.3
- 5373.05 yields 41.6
